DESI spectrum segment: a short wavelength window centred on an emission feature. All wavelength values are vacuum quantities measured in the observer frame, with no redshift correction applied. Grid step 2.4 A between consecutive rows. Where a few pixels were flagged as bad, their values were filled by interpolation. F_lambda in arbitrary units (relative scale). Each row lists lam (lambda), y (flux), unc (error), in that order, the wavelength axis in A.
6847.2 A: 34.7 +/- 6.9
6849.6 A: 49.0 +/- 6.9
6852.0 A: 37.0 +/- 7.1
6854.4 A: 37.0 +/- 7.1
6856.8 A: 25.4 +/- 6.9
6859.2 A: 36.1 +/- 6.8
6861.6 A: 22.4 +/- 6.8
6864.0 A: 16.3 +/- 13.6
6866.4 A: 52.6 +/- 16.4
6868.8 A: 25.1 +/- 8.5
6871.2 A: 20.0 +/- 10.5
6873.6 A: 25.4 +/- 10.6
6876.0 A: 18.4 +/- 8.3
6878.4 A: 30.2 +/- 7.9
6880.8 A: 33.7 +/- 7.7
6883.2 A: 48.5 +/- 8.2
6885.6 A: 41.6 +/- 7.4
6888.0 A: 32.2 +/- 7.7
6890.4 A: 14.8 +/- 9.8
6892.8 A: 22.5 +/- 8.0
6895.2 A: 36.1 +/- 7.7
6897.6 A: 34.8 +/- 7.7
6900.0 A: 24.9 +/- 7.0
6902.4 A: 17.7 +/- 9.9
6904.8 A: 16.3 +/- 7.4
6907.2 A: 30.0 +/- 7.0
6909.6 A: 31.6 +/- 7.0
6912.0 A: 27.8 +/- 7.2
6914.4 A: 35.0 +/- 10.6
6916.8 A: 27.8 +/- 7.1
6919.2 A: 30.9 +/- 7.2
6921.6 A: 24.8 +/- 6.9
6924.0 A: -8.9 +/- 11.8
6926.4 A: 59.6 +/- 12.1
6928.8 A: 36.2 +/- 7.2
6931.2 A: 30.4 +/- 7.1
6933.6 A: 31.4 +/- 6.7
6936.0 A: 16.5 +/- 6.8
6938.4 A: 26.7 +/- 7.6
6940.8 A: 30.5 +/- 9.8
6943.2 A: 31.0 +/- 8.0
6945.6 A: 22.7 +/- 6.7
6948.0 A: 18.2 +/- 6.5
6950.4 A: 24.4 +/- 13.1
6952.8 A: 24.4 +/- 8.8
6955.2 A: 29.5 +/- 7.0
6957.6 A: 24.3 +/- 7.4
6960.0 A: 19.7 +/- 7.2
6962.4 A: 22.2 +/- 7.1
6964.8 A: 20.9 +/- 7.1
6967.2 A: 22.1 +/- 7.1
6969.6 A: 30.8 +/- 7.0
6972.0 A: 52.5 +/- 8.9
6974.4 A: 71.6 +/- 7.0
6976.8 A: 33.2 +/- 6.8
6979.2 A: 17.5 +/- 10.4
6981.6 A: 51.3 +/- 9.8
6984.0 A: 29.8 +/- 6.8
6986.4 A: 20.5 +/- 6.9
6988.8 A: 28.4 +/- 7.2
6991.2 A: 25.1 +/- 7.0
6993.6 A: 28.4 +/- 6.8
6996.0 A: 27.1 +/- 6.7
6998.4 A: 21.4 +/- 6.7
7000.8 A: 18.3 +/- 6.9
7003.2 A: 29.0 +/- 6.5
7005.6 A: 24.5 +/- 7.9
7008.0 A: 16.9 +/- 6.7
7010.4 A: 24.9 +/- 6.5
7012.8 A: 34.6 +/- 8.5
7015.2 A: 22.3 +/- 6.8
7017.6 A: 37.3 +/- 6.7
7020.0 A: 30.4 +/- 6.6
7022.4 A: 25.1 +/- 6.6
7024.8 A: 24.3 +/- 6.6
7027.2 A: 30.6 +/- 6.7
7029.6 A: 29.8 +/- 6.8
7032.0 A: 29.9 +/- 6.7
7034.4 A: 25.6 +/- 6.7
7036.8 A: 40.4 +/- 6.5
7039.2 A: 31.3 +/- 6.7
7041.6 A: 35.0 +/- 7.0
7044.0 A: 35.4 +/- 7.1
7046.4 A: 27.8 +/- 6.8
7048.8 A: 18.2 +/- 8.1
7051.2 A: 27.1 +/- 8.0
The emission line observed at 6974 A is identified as Hbeta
